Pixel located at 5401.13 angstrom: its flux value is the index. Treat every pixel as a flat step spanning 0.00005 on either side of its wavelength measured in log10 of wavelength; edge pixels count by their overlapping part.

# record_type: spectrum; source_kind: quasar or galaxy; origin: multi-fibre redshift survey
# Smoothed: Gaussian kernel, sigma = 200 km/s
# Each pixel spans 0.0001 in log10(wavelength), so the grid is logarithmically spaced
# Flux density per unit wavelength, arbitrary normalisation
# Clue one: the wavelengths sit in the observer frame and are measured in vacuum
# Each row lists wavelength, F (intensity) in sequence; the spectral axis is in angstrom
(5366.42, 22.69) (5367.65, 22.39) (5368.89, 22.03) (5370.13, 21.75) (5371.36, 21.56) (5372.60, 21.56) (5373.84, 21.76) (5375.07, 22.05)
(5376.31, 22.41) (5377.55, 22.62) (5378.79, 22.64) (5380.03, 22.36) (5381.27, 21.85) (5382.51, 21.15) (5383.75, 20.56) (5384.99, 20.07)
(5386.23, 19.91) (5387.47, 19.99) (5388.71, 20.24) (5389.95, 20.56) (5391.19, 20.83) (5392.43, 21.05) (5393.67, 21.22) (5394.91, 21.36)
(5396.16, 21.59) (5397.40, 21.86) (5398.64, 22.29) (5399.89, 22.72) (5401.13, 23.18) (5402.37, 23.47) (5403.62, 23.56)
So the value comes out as 23.18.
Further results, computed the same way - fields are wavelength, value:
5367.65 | 22.39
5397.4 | 21.86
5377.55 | 22.62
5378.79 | 22.64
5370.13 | 21.75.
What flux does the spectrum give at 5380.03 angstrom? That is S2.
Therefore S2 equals 22.36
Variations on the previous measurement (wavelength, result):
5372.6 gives 21.56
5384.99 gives 20.07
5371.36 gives 21.56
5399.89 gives 22.72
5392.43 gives 21.05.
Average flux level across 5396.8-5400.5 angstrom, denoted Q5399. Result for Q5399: 22.3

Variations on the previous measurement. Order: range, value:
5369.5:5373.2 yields 21.6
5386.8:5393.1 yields 20.6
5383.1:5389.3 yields 20.2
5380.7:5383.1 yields 21.5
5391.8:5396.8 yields 21.3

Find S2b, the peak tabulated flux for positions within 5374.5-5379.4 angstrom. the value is 22.64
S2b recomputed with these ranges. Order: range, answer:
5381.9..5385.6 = 21.15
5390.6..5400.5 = 22.72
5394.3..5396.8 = 21.59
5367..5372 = 22.39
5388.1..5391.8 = 20.83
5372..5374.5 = 21.76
